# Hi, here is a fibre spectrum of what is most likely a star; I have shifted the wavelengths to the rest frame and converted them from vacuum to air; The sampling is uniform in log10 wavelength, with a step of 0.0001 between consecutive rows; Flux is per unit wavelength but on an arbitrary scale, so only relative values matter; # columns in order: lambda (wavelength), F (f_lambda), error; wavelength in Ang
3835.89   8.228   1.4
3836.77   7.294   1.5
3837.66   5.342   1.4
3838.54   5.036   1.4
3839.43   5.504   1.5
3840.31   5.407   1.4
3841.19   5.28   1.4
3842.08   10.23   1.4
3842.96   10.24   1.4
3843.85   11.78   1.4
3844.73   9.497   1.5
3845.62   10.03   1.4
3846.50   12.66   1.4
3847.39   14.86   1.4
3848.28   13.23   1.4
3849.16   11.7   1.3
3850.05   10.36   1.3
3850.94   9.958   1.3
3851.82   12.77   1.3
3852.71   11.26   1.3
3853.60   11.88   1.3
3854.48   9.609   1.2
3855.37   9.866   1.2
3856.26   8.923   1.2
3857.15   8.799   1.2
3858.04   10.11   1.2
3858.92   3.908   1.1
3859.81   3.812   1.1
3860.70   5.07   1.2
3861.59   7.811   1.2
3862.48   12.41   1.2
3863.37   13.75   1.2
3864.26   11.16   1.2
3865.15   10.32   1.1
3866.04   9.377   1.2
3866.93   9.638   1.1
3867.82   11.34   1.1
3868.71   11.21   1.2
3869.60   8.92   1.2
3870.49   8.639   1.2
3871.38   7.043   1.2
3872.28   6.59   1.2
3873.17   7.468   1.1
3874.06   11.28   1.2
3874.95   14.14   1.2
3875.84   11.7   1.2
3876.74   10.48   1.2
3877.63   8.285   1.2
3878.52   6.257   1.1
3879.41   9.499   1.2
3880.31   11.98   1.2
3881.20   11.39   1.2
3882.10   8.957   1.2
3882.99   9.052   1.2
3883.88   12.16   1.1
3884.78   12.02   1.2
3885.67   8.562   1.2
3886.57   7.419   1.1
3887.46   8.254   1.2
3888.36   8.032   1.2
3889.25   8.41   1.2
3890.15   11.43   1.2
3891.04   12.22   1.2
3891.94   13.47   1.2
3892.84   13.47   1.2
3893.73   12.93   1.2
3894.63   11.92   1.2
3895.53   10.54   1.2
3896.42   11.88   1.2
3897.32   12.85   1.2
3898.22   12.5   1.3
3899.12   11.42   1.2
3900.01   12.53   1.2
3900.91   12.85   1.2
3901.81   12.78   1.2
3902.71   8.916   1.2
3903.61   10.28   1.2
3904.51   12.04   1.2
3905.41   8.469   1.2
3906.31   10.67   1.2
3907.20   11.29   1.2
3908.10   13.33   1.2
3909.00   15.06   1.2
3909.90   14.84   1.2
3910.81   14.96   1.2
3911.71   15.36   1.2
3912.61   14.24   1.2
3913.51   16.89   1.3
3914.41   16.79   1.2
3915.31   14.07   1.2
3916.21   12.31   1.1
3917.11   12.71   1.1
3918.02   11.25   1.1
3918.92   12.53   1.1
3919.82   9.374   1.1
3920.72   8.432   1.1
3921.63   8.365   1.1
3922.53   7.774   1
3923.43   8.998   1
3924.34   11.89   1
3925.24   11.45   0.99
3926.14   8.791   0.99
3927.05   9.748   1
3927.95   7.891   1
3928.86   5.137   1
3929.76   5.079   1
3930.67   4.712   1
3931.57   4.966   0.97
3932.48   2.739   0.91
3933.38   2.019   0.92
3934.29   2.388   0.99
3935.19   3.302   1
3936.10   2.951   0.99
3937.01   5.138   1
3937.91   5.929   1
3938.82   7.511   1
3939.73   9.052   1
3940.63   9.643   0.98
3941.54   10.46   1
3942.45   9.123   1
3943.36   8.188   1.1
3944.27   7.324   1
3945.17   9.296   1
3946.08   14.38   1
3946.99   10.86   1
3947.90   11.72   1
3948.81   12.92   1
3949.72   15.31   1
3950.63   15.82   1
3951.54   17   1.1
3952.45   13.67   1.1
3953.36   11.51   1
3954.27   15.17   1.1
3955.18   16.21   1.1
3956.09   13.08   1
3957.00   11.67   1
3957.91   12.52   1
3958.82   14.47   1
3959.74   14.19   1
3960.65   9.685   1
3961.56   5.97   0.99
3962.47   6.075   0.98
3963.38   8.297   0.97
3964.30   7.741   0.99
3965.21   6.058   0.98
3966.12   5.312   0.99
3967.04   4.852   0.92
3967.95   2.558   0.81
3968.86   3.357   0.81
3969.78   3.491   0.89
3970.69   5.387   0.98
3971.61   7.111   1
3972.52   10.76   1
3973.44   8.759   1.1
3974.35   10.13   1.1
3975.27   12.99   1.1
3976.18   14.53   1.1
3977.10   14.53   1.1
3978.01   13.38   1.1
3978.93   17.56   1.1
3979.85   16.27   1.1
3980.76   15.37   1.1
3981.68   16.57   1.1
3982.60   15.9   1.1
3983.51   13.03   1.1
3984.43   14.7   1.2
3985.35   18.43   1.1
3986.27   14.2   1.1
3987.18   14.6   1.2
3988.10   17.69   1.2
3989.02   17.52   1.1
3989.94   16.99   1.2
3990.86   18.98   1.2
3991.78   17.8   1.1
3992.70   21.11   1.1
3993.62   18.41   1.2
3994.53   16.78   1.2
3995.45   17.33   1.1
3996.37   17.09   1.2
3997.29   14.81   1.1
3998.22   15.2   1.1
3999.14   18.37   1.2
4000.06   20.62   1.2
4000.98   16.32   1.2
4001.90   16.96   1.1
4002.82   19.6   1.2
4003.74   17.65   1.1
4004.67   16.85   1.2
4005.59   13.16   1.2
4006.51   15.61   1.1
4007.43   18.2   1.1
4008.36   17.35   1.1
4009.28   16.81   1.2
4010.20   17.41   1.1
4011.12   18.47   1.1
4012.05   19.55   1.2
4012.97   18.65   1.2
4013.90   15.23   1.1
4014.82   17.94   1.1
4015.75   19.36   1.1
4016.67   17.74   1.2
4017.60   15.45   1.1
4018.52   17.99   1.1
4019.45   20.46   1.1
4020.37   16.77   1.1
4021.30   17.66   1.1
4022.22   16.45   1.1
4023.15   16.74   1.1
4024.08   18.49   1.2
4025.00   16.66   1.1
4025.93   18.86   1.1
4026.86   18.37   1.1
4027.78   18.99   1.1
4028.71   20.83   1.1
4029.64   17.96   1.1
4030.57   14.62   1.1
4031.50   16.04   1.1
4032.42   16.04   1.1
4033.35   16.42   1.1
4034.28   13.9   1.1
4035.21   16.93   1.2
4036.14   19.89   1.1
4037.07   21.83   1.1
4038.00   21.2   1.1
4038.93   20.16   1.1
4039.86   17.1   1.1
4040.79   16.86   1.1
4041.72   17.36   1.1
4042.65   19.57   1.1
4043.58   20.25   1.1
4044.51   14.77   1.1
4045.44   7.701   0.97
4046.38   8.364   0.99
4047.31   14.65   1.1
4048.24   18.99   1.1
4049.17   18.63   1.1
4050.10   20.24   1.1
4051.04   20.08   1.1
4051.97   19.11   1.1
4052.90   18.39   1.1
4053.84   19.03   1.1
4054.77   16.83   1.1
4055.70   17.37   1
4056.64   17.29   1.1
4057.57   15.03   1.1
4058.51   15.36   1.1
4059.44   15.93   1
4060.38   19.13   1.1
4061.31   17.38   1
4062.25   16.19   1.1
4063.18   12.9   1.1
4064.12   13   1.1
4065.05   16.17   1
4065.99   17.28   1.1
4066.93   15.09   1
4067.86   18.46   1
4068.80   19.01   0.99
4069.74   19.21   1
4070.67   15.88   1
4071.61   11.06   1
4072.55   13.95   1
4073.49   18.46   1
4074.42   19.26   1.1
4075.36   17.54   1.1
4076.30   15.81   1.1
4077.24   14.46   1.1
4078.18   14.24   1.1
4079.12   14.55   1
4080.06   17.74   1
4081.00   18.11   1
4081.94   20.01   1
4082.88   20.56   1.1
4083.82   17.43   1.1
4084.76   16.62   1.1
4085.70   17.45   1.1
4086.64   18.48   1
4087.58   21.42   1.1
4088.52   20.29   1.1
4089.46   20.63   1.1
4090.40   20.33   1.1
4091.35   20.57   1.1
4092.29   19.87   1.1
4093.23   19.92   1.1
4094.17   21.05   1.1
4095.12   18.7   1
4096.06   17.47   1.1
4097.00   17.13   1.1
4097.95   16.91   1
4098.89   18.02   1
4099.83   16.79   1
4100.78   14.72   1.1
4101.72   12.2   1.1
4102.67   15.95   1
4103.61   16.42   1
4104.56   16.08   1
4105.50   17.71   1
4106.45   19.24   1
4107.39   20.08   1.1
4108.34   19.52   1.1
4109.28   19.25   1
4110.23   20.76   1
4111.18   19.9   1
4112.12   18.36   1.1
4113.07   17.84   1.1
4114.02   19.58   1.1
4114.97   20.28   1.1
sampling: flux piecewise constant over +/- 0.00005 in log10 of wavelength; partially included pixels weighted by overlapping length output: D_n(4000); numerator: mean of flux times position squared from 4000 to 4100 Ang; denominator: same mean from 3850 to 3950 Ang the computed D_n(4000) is 1.9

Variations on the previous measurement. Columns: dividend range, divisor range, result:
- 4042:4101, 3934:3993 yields 1.60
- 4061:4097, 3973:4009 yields 1.13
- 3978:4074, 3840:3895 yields 1.85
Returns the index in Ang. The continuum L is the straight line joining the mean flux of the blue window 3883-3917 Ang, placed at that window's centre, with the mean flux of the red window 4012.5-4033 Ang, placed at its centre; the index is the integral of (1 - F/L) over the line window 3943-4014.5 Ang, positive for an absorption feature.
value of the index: 9.1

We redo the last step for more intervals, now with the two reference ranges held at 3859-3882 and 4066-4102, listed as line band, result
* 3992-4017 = -5.0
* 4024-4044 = -3.0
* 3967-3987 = 2.8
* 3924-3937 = 6.5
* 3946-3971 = 4.8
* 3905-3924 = -1.9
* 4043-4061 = -0.3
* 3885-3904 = -1.2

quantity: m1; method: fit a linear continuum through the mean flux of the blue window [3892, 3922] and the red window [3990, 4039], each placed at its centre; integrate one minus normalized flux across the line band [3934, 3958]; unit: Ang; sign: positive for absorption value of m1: 6.5 Ang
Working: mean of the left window 12.4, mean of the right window 17.7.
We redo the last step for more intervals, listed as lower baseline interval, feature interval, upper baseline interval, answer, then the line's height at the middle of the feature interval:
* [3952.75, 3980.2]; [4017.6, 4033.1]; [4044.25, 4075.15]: -3.9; 14.1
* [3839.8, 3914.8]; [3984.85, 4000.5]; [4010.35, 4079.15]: -2.4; 15.1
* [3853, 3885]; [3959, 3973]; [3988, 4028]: 7.6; 15.2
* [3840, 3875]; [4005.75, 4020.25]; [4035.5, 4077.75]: -2.1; 15.4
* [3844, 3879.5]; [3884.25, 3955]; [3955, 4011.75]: 7.1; 11.7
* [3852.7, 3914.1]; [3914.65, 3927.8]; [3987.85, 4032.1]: 2.2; 12.7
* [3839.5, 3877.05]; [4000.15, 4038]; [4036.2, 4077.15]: -4.9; 15.6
